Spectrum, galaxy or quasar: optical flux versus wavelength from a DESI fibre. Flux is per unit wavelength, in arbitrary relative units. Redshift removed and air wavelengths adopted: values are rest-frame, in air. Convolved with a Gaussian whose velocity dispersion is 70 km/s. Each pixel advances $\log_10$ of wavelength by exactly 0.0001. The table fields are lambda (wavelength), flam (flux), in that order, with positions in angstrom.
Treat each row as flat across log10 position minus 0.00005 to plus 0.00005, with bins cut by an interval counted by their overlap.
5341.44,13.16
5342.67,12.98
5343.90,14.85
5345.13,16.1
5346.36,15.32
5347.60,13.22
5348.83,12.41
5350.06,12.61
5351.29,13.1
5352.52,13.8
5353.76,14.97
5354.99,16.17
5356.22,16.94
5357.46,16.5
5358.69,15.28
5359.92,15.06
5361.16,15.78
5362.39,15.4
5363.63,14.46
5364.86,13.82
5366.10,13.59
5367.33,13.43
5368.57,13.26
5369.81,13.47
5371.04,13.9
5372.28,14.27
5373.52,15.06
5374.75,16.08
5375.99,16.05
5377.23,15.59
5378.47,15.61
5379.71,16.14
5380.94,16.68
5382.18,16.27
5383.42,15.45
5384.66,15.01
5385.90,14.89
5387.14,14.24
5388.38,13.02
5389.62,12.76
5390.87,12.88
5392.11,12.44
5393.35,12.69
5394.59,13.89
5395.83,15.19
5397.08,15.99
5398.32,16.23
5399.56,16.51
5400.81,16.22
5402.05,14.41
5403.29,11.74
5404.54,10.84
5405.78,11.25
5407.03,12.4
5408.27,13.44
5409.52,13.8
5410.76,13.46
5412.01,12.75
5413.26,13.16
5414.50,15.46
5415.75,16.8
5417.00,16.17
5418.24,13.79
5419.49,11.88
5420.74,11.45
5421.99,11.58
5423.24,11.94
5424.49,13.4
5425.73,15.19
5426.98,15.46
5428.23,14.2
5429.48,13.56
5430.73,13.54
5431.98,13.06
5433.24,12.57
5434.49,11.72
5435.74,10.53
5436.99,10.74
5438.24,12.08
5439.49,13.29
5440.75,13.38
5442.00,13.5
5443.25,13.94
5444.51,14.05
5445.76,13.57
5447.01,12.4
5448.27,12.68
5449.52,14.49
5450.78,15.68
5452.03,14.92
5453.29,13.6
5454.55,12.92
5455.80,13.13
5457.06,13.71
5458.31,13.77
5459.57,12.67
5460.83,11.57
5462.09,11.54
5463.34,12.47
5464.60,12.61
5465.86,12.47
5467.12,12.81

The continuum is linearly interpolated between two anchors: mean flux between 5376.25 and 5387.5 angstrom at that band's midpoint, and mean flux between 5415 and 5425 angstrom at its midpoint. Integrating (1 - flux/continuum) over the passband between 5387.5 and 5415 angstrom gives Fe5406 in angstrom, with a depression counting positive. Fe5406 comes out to 1.53 angstrom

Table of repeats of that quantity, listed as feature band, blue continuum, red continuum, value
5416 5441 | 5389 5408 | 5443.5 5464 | 0.9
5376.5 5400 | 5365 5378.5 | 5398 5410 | -1.3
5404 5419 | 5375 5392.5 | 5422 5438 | 0.1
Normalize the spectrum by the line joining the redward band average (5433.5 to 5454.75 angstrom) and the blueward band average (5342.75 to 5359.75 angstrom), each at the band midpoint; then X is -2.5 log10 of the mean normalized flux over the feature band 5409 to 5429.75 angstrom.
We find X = -0.018 mag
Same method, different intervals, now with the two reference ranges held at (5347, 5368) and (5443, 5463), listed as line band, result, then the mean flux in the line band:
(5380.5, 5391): -0.03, 14.6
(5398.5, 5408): 0.04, 13.5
